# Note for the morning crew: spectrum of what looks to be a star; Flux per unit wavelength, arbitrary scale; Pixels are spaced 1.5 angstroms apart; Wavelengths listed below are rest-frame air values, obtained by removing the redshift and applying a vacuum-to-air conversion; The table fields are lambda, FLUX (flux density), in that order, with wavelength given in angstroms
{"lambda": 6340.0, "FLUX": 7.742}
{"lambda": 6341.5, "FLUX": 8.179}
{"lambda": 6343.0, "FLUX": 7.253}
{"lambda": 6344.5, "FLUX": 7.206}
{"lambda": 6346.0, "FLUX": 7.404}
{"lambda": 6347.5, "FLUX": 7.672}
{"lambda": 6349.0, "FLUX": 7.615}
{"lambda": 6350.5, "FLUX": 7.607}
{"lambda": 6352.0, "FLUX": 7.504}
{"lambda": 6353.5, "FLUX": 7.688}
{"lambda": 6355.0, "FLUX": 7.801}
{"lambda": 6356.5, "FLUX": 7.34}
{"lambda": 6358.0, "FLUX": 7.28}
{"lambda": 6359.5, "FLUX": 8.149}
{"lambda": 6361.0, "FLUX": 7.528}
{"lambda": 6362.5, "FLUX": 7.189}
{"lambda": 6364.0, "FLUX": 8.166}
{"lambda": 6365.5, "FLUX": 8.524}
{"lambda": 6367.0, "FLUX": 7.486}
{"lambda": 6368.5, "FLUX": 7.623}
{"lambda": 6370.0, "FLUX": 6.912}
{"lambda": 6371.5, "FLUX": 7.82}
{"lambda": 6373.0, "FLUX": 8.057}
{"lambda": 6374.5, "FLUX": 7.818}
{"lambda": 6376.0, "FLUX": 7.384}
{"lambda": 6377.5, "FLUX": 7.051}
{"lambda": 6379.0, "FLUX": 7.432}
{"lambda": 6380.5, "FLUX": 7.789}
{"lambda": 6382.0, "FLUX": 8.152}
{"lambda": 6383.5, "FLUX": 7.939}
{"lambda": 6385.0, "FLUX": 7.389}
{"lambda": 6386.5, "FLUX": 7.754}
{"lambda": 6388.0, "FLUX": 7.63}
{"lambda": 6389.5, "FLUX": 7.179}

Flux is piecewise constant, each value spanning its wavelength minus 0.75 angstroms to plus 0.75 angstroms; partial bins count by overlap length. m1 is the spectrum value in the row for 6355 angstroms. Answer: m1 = 7.801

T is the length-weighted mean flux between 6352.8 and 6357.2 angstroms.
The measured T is 7.61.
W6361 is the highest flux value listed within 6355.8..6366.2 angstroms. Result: 8.524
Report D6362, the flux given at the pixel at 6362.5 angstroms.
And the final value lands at 7.189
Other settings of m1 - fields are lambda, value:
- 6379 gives 7.432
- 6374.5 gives 7.818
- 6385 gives 7.389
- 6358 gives 7.28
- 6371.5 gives 7.82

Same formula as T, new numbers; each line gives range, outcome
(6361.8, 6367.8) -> 7.84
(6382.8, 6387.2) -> 7.69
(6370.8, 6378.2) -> 7.63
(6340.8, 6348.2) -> 7.54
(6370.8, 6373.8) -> 7.94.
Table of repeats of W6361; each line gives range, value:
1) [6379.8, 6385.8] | 8.152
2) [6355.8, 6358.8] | 7.34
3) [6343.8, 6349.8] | 7.672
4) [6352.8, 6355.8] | 7.801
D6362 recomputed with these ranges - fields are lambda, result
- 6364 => 8.166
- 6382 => 8.152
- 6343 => 7.253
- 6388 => 7.63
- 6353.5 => 7.688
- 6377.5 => 7.051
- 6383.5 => 7.939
